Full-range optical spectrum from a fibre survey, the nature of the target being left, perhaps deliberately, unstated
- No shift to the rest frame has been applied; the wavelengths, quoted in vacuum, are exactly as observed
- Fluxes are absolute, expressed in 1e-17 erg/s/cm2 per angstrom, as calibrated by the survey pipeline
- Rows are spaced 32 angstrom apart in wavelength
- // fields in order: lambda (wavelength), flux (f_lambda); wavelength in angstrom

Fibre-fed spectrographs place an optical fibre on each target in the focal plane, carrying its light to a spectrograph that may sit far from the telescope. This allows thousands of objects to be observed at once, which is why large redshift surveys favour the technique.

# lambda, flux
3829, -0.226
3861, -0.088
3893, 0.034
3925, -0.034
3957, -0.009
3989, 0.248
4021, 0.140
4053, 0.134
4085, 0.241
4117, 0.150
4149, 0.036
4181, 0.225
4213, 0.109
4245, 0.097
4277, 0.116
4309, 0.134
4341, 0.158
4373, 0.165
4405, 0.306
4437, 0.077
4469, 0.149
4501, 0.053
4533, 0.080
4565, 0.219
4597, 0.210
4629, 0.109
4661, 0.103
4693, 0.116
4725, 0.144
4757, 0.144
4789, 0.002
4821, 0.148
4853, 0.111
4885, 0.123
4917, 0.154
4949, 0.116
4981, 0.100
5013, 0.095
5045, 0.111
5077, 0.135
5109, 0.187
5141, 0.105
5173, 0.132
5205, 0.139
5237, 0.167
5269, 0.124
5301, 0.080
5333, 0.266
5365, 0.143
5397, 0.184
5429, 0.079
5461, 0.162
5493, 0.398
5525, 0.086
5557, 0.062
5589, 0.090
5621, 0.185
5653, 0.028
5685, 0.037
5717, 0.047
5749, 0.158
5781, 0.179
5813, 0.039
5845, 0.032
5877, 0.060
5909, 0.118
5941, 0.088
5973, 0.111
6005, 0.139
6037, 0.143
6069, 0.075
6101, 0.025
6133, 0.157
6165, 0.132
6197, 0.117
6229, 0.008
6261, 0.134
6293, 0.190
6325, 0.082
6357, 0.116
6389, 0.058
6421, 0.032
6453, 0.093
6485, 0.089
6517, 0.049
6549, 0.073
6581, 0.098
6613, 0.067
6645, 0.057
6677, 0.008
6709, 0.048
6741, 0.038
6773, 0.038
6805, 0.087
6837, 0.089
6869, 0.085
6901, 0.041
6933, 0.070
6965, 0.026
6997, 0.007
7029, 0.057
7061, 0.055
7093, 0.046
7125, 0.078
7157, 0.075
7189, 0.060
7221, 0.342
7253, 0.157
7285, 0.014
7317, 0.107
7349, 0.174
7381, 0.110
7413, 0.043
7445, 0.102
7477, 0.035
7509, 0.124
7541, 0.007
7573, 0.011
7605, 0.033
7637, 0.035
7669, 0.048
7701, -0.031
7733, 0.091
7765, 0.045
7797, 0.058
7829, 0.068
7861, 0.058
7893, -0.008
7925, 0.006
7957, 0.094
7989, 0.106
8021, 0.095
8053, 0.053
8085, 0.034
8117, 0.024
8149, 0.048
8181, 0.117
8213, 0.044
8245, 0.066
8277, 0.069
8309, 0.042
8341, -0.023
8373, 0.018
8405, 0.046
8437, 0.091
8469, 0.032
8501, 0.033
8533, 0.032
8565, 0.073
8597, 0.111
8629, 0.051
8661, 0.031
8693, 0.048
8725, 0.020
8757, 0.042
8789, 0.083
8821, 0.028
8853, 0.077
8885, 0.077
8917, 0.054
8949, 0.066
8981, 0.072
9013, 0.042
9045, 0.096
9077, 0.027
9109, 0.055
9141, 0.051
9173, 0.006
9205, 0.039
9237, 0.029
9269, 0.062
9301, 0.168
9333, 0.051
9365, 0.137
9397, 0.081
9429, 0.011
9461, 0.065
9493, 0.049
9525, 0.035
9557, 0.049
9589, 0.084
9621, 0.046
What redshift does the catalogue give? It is 0.10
